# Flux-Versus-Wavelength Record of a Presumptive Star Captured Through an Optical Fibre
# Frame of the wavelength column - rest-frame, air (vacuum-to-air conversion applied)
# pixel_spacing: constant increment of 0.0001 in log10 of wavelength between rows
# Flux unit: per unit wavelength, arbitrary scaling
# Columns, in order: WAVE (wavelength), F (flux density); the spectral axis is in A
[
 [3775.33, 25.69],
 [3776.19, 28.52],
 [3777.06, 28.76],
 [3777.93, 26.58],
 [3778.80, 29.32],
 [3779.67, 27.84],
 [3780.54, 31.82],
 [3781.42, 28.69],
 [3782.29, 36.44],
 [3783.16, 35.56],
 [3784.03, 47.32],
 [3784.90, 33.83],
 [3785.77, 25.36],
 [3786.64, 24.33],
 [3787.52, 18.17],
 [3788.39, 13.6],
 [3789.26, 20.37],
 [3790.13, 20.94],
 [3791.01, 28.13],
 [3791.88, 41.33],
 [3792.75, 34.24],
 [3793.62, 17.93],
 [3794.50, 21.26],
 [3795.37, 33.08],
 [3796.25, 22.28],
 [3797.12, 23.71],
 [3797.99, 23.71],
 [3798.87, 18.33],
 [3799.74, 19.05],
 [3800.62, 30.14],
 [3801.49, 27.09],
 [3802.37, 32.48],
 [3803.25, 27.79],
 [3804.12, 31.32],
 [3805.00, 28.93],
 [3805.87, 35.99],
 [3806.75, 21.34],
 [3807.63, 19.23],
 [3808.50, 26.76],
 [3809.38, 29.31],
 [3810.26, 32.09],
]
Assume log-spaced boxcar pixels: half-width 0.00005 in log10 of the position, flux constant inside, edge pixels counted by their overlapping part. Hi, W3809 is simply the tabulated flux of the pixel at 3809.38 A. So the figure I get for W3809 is 29.31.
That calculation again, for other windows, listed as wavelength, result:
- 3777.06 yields 28.76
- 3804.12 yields 31.32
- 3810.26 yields 32.09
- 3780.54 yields 31.82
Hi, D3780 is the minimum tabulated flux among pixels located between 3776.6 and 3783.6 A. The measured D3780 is 26.58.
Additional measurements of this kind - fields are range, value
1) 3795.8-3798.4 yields 22.28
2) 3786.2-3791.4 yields 13.6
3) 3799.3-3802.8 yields 19.05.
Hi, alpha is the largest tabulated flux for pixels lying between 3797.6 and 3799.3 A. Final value 23.71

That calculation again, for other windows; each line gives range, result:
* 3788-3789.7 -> 20.37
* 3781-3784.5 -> 47.32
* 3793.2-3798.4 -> 33.08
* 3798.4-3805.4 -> 32.48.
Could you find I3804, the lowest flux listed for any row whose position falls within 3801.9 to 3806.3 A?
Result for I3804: 27.79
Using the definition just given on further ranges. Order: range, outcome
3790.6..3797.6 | 17.93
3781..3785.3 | 28.69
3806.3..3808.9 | 19.23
